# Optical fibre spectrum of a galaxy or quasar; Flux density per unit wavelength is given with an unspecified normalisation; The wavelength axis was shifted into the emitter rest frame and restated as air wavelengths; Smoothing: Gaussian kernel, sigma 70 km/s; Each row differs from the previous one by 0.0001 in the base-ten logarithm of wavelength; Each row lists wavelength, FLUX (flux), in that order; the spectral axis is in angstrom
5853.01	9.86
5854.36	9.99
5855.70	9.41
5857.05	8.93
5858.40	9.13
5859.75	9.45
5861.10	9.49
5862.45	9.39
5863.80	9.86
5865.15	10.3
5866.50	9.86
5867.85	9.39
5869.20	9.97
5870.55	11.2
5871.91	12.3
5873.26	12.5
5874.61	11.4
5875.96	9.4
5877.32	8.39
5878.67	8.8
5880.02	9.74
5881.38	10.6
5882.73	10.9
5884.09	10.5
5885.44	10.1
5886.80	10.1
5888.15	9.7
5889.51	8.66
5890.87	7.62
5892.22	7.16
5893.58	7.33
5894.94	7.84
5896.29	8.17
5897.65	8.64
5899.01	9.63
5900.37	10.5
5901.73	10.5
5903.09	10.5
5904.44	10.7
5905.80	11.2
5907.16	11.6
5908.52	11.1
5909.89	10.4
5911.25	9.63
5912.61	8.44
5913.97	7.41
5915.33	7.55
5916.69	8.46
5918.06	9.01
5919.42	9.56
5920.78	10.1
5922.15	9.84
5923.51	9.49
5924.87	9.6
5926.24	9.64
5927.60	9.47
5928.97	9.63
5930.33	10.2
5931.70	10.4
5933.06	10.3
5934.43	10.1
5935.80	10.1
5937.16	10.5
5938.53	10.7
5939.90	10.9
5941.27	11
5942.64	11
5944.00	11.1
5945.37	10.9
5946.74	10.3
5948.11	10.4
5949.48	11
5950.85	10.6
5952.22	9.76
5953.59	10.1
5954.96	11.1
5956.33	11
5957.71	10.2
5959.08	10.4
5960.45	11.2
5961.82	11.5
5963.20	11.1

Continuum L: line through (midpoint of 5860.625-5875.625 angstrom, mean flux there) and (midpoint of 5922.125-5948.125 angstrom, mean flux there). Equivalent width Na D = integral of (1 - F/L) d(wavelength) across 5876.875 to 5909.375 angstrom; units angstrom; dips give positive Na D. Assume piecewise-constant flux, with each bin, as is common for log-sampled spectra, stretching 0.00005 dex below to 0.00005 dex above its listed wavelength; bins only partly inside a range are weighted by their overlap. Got 2.6 angstrom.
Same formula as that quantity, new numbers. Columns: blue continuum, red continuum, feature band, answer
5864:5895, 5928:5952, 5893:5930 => 2.43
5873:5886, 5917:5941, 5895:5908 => 0.02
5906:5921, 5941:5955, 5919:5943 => -0.23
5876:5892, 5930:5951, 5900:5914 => -0.52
